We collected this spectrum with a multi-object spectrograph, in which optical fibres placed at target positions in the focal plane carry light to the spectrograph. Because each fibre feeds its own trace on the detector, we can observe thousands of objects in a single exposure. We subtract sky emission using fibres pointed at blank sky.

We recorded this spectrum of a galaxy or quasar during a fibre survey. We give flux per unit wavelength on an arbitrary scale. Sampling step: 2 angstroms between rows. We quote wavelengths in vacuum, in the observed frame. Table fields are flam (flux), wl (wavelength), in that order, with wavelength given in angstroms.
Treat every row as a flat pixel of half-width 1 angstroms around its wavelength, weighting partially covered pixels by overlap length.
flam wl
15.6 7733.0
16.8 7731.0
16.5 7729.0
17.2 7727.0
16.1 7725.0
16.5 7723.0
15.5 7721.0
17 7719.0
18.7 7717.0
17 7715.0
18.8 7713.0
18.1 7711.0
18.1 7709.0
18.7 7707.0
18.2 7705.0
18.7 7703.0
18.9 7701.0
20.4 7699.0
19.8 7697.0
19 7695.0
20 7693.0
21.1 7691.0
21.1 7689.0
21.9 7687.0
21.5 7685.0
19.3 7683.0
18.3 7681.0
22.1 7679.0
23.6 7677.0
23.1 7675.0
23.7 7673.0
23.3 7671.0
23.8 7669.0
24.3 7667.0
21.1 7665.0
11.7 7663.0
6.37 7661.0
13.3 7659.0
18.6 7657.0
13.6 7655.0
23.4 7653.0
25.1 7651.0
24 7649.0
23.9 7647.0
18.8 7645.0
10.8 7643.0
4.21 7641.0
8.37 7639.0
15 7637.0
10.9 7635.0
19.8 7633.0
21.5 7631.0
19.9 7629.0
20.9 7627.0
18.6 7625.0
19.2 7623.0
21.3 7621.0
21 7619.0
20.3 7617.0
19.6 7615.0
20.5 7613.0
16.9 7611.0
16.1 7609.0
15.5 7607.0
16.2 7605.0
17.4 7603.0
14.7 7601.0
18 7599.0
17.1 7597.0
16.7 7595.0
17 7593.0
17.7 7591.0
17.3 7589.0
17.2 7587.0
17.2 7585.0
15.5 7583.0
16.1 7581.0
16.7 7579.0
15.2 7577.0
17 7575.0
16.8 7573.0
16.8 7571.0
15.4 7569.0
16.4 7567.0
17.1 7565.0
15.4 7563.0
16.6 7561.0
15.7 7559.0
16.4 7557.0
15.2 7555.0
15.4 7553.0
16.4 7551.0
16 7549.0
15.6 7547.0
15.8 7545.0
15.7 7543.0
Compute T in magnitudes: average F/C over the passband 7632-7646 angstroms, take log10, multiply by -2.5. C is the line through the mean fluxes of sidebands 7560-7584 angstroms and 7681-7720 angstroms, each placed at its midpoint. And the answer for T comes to 0.38 mag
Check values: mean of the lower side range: 16.2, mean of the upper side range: 19.3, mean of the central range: 12.6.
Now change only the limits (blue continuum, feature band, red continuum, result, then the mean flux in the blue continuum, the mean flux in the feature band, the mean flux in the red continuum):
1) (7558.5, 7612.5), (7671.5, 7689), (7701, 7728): -0.24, 16.6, 21.7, 17.6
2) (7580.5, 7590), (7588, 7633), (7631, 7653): -0.10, 16.7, 18.4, 16.7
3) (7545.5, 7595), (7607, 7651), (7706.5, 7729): -0.07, 16.3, 17.8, 17.4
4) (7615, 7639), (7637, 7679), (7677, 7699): 0.08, 18.5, 18.3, 20.6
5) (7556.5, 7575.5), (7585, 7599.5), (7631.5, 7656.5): -0.05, 16.3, 17.3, 16.6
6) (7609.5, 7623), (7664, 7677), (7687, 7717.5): -0.20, 19.7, 23.2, 19.2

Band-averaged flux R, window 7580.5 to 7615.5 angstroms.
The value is 17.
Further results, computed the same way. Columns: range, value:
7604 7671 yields 17.8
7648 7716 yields 19.7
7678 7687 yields 20.5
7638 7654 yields 17.3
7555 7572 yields 16.2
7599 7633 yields 18.7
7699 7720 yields 18.3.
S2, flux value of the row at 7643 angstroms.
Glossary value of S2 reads 10.8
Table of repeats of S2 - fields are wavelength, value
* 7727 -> 17.2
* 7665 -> 21.1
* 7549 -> 16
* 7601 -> 14.7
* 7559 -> 15.7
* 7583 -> 15.5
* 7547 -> 15.6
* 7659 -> 13.3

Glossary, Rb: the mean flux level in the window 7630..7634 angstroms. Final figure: 20.6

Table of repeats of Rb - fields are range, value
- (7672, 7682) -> 22.2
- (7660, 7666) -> 13.1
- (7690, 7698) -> 20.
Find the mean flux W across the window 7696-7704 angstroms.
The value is 19.4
